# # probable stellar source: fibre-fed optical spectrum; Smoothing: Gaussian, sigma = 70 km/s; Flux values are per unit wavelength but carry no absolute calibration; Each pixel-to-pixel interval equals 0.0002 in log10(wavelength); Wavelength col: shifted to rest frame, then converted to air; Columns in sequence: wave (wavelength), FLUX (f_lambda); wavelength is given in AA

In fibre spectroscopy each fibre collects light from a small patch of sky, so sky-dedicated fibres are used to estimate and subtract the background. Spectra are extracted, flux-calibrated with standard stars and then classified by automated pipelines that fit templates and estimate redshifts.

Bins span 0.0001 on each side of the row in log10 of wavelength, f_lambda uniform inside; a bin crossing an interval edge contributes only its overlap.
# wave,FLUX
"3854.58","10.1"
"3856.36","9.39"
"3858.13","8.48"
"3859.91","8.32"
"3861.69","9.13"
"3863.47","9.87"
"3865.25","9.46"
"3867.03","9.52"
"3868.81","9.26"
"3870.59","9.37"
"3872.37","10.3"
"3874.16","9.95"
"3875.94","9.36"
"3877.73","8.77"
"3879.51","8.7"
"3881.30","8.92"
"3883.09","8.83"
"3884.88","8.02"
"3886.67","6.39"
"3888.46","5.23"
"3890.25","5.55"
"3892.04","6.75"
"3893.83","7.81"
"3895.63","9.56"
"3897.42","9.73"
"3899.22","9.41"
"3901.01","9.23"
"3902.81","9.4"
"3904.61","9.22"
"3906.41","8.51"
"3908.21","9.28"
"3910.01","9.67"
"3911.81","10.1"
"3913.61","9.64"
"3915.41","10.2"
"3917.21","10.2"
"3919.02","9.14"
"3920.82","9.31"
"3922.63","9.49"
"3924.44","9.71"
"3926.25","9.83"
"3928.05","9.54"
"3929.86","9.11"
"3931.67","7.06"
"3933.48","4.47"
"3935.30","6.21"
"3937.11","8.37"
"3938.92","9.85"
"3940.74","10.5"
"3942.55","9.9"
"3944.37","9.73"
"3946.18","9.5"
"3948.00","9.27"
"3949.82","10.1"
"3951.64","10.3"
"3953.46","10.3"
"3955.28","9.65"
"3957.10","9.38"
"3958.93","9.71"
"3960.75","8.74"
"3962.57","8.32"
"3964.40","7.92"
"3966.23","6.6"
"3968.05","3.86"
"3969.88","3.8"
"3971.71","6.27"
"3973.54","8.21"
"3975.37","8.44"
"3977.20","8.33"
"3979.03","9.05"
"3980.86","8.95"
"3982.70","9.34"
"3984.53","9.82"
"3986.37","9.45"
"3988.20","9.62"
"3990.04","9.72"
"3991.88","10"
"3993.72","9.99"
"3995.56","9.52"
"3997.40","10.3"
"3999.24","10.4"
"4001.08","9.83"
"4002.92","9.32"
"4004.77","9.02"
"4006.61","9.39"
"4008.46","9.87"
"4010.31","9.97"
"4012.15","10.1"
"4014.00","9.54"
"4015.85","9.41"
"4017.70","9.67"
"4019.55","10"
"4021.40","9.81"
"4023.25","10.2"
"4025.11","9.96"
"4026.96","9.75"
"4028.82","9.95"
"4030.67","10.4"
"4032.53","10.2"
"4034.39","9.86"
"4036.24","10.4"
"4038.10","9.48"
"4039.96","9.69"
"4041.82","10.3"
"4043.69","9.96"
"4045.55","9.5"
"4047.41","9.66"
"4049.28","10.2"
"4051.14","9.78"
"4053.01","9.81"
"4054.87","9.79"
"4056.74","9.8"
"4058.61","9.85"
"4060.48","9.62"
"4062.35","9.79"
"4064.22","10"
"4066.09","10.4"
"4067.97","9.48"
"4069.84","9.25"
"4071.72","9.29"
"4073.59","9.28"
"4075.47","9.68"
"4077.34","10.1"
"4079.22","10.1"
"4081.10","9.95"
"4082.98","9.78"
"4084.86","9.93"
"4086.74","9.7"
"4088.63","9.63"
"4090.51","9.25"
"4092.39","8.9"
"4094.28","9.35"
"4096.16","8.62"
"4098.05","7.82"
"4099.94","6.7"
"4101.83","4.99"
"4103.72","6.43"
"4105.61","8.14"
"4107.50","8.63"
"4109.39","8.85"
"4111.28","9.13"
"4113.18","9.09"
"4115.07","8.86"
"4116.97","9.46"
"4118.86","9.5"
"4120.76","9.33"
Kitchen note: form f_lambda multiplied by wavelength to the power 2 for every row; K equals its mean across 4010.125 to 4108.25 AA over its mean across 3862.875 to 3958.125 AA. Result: 1.13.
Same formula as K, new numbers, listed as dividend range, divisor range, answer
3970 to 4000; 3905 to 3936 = 1.05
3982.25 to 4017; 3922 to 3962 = 1.10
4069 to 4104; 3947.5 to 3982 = 1.15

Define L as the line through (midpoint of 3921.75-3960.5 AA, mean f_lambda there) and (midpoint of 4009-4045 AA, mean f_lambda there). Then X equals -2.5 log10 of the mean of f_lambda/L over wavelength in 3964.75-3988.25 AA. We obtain 0.22 mag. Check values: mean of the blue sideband 9.14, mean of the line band 7.77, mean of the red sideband 9.92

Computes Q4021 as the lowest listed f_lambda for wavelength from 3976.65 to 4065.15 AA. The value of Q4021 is 8.33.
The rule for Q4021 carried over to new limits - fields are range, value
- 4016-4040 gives 9.48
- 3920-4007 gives 3.8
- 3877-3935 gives 4.47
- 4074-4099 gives 7.82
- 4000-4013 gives 9.02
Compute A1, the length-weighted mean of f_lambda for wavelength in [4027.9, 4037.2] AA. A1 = 10.2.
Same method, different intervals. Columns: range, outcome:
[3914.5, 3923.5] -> 9.67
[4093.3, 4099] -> 8.59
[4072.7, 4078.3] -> 9.69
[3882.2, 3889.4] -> 7.11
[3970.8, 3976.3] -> 7.64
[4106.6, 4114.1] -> 8.92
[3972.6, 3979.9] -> 8.5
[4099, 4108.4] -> 6.97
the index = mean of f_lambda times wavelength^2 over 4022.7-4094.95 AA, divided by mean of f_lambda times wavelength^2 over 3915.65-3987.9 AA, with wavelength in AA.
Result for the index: 1.2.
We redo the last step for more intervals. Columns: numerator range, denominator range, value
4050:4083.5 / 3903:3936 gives 1.18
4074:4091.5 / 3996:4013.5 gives 1.04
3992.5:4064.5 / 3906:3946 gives 1.14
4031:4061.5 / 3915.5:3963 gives 1.14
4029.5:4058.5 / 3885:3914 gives 1.26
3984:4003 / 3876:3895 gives 1.37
